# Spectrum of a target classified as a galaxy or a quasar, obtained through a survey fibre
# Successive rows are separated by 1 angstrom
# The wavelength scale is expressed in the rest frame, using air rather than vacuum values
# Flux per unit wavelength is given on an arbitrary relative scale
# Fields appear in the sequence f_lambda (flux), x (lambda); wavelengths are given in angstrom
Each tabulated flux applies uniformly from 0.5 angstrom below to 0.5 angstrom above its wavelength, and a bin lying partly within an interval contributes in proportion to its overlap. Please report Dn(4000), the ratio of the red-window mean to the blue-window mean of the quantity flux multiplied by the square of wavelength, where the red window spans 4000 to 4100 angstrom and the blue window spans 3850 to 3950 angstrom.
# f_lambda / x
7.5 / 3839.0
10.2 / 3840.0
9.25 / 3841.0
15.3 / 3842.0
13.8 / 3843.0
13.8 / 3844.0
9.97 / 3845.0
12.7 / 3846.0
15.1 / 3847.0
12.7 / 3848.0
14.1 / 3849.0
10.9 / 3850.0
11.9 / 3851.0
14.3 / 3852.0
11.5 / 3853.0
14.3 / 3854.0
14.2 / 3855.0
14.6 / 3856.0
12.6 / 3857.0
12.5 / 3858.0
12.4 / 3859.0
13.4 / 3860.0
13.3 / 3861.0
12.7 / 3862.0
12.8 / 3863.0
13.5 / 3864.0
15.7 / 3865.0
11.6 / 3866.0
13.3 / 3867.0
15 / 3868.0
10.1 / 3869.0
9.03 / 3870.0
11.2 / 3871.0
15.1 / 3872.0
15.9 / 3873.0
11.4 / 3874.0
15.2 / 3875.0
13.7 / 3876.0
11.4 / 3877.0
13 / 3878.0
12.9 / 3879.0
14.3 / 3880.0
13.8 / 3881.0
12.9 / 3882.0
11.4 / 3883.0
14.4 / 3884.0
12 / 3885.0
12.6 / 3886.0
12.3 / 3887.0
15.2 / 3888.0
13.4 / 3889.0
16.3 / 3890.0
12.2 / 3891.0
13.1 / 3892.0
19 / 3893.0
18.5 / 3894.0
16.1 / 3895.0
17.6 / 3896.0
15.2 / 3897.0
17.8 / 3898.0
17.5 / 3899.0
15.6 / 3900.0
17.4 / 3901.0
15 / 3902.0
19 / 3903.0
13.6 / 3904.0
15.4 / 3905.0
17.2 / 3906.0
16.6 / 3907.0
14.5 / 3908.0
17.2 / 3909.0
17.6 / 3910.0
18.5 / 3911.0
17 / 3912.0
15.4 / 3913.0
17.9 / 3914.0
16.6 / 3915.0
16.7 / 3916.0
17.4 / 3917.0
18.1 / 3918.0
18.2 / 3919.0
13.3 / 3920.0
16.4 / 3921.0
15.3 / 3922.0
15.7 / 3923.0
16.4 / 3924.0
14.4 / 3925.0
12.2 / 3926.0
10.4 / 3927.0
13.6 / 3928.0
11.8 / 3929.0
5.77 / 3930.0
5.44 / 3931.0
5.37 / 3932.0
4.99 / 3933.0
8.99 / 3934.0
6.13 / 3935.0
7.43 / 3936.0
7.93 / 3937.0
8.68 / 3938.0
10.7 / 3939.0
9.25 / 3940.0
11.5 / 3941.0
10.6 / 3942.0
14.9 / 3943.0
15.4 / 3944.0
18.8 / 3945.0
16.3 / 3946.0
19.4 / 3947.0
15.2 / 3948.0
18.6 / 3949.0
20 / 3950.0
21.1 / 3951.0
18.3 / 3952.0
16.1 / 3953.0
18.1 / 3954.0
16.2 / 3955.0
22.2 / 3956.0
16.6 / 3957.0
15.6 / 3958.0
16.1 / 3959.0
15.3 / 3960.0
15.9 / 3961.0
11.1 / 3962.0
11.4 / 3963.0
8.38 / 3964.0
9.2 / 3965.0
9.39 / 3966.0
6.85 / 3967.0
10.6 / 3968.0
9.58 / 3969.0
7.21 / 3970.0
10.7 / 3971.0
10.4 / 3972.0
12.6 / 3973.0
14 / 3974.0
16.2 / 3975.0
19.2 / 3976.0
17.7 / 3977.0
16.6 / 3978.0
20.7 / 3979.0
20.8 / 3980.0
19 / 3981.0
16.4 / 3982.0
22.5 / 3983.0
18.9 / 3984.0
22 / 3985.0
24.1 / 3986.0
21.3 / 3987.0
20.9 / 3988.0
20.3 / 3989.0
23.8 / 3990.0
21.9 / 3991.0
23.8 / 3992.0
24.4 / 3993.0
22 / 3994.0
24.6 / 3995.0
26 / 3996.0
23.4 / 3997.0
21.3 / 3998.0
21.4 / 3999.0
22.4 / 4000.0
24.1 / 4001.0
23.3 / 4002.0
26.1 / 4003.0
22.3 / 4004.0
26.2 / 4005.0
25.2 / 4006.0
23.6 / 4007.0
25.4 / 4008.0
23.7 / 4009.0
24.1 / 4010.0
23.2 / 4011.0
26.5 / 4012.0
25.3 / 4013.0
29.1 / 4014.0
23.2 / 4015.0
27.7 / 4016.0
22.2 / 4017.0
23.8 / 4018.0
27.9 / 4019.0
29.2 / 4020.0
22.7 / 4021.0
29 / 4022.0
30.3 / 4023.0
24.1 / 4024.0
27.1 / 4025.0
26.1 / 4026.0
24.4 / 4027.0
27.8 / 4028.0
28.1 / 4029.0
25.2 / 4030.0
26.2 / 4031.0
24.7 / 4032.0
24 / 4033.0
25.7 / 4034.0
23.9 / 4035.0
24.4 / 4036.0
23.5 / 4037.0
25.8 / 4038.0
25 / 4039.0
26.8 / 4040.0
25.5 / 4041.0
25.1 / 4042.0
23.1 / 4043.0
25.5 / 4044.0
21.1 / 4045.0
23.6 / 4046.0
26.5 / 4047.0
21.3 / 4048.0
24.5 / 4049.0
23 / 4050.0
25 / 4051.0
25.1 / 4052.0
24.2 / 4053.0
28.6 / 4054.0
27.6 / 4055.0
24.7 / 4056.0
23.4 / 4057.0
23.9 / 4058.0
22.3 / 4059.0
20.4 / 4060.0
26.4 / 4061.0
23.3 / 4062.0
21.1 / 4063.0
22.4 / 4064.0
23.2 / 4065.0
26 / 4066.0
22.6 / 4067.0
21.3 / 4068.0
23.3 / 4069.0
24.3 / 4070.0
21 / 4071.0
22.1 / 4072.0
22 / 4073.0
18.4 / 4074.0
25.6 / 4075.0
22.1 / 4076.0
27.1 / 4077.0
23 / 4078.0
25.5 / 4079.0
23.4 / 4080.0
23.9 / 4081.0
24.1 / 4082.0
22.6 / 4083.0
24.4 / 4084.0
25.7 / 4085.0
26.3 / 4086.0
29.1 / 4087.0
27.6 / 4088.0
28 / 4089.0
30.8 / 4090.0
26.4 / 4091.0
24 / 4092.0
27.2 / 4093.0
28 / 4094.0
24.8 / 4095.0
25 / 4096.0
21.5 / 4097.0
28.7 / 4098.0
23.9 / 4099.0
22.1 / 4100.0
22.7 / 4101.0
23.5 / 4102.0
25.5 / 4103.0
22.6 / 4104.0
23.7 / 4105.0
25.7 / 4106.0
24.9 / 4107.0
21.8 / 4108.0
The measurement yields 1.9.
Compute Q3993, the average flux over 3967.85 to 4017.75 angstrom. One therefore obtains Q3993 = 21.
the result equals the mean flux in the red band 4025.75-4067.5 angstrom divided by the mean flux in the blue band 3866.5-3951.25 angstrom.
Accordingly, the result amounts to 1.7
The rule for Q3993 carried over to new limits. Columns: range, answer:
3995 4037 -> 25.1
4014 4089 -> 24.7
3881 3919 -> 15.8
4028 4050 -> 24.8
